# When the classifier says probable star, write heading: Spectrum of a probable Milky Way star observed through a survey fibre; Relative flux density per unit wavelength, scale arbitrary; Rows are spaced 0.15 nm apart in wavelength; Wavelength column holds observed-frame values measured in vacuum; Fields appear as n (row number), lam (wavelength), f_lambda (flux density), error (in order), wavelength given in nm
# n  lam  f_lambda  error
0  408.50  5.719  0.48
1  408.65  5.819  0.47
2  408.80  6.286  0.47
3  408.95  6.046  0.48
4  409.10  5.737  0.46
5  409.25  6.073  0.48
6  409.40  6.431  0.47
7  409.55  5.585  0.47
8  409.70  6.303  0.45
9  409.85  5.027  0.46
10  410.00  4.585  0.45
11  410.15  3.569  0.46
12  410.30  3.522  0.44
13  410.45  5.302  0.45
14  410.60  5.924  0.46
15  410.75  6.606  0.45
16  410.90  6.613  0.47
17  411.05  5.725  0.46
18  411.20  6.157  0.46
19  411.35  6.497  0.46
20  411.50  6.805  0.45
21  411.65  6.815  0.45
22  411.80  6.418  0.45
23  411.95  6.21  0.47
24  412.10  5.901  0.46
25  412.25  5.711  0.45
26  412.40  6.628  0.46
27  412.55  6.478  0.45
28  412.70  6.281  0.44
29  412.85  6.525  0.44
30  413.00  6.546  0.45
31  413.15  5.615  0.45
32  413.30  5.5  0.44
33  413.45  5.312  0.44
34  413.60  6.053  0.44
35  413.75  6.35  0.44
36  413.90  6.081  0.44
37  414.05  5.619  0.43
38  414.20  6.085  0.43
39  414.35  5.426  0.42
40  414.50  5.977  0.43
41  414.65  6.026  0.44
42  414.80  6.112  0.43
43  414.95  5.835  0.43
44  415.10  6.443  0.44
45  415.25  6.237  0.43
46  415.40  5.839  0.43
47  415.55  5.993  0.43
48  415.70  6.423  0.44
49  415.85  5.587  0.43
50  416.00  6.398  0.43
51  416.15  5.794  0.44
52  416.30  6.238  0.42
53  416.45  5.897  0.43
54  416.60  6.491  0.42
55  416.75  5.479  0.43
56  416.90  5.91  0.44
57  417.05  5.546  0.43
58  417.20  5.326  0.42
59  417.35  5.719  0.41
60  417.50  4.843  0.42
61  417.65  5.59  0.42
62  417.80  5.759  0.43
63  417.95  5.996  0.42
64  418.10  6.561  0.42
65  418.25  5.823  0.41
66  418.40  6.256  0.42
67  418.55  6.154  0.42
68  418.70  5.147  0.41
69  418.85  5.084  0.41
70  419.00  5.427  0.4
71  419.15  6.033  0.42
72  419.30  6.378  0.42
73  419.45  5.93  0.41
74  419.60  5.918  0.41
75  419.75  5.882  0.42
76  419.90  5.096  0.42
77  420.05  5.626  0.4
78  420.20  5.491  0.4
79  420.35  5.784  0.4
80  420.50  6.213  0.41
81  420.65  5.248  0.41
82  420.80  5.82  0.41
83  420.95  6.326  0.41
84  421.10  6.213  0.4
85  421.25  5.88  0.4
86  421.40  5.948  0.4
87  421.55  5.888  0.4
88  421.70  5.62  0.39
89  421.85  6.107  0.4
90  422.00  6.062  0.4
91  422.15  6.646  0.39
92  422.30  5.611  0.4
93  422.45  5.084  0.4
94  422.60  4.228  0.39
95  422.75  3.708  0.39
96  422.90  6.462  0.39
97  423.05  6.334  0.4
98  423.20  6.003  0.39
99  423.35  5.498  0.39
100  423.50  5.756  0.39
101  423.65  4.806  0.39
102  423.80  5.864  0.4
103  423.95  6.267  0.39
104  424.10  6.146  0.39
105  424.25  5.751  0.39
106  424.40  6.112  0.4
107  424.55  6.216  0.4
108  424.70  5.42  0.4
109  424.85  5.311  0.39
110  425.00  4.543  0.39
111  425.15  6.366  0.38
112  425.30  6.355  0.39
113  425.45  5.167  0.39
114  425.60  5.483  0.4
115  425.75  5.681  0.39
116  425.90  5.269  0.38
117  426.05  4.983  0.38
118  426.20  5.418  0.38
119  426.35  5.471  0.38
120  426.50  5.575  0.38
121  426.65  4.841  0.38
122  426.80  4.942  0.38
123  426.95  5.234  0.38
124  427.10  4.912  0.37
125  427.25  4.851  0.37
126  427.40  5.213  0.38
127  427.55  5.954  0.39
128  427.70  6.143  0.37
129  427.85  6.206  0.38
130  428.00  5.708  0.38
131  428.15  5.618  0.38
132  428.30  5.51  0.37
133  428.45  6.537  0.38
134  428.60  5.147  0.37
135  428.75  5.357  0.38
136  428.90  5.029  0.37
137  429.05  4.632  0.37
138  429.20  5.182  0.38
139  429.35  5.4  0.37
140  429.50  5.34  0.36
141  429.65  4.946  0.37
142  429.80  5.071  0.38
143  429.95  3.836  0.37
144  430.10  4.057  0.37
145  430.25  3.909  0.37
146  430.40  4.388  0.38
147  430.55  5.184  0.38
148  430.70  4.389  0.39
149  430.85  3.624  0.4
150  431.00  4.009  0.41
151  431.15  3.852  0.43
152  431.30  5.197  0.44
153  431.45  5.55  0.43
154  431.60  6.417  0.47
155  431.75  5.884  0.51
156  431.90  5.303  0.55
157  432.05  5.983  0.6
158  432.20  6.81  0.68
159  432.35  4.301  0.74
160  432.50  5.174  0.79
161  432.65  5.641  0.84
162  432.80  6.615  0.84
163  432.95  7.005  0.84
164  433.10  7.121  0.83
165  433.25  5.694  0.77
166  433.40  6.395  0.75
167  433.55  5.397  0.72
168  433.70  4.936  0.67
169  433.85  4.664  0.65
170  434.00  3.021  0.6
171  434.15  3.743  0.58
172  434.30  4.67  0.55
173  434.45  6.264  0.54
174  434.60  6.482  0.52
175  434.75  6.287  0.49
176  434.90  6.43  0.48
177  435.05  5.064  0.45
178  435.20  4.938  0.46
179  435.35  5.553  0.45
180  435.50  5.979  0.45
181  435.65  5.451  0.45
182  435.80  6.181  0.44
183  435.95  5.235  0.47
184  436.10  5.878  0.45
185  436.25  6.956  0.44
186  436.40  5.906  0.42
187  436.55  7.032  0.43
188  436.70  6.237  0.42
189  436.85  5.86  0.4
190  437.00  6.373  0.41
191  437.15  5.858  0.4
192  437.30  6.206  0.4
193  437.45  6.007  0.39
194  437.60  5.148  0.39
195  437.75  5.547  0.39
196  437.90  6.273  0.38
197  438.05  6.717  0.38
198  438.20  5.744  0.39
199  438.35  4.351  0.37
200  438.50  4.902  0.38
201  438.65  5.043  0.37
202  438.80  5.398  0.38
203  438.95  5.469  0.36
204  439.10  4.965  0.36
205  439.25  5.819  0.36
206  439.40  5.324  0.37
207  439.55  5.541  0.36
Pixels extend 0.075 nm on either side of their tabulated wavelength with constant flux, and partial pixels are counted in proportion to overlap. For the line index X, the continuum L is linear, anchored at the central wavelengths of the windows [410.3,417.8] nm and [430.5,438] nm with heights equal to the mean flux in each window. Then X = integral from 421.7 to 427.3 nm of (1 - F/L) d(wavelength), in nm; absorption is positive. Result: 0.25 nm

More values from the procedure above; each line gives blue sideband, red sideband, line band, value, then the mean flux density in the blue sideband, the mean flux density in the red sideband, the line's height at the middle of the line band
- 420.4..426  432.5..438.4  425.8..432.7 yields 0.68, 5.71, 5.76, 5.74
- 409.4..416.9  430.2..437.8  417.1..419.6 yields 0.03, 5.93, 5.53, 5.83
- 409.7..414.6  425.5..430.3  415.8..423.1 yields -0.24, 5.88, 5.24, 5.58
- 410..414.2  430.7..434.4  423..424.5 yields -0.08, 5.93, 5.28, 5.56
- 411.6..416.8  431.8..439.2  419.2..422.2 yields 0.02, 6.07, 5.68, 5.95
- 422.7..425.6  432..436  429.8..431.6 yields 0.37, 5.7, 5.59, 5.63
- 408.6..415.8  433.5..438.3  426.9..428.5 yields 0.04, 5.94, 5.68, 5.77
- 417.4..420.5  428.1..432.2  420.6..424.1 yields -0.12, 5.75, 5.04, 5.54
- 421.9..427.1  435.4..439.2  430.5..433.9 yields 0.14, 5.54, 5.79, 5.69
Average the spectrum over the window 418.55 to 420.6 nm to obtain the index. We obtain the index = 5.7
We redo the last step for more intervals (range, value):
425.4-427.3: 5.22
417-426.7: 5.68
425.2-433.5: 5.34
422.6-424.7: 5.7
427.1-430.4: 5.2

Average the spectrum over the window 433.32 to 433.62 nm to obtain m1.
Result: 5.9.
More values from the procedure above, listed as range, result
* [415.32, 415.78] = 6.08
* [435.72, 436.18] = 5.77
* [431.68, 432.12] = 5.72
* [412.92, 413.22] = 6.1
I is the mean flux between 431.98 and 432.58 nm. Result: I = 5.56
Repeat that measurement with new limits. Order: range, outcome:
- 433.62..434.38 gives 4.23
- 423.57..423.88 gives 5.36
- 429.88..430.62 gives 4.27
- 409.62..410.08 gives 5.29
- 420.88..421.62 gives 6.05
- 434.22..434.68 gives 5.79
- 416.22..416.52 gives 6.07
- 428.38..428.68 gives 5.82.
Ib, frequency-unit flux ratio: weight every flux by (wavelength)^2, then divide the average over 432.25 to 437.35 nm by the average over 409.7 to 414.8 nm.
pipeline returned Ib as 1.08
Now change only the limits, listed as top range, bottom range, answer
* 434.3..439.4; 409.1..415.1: 1.10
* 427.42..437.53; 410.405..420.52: 1.00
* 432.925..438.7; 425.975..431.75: 1.15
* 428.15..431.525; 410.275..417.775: 0.87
